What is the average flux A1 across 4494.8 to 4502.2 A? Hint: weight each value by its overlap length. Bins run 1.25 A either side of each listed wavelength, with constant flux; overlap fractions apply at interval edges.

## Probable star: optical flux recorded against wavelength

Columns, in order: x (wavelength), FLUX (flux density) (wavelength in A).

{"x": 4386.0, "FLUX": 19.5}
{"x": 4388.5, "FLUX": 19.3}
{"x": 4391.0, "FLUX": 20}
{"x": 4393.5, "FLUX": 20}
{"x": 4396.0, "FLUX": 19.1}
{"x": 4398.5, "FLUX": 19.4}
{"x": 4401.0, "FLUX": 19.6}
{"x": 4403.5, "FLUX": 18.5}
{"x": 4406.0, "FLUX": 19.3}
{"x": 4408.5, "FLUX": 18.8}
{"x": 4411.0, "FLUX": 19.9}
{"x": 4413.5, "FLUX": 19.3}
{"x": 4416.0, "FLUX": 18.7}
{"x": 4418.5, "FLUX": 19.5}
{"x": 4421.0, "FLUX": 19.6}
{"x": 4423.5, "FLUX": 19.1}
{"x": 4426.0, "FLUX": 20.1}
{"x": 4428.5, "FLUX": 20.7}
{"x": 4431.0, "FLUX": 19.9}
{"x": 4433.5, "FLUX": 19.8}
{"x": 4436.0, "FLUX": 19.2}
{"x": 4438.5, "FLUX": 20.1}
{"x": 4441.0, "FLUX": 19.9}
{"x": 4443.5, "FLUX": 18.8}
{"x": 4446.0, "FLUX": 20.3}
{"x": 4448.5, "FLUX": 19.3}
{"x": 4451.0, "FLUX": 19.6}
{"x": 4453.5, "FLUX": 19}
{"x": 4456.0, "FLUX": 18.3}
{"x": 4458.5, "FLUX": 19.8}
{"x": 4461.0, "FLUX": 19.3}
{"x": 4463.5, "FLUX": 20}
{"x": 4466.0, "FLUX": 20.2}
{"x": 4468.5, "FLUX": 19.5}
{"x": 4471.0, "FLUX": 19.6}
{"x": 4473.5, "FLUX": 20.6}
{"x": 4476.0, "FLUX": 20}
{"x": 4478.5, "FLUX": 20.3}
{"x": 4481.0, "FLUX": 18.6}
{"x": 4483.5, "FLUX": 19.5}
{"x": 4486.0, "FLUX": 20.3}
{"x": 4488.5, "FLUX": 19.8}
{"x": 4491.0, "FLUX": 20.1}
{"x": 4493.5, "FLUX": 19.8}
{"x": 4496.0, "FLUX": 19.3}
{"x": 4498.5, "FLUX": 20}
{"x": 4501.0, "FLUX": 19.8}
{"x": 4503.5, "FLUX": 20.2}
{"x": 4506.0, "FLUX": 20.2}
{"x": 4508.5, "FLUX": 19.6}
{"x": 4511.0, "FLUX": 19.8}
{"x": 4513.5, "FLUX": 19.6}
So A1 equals 19.7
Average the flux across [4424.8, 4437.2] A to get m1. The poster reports 19.9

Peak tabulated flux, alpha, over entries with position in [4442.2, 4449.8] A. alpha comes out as 20.3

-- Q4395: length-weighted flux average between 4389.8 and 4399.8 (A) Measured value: 19.6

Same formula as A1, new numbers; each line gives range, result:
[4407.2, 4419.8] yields 19.2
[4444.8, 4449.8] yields 19.8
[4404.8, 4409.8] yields 19.1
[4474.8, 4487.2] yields 19.7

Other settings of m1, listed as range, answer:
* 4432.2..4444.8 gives 19.6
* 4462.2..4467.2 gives 20.1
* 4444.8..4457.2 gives 19.3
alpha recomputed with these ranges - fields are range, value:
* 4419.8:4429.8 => 20.7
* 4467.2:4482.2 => 20.6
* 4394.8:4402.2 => 19.6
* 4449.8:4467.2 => 20.2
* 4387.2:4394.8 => 20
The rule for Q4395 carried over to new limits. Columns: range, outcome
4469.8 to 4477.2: 20.1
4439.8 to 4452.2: 19.6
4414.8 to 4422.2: 19.3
